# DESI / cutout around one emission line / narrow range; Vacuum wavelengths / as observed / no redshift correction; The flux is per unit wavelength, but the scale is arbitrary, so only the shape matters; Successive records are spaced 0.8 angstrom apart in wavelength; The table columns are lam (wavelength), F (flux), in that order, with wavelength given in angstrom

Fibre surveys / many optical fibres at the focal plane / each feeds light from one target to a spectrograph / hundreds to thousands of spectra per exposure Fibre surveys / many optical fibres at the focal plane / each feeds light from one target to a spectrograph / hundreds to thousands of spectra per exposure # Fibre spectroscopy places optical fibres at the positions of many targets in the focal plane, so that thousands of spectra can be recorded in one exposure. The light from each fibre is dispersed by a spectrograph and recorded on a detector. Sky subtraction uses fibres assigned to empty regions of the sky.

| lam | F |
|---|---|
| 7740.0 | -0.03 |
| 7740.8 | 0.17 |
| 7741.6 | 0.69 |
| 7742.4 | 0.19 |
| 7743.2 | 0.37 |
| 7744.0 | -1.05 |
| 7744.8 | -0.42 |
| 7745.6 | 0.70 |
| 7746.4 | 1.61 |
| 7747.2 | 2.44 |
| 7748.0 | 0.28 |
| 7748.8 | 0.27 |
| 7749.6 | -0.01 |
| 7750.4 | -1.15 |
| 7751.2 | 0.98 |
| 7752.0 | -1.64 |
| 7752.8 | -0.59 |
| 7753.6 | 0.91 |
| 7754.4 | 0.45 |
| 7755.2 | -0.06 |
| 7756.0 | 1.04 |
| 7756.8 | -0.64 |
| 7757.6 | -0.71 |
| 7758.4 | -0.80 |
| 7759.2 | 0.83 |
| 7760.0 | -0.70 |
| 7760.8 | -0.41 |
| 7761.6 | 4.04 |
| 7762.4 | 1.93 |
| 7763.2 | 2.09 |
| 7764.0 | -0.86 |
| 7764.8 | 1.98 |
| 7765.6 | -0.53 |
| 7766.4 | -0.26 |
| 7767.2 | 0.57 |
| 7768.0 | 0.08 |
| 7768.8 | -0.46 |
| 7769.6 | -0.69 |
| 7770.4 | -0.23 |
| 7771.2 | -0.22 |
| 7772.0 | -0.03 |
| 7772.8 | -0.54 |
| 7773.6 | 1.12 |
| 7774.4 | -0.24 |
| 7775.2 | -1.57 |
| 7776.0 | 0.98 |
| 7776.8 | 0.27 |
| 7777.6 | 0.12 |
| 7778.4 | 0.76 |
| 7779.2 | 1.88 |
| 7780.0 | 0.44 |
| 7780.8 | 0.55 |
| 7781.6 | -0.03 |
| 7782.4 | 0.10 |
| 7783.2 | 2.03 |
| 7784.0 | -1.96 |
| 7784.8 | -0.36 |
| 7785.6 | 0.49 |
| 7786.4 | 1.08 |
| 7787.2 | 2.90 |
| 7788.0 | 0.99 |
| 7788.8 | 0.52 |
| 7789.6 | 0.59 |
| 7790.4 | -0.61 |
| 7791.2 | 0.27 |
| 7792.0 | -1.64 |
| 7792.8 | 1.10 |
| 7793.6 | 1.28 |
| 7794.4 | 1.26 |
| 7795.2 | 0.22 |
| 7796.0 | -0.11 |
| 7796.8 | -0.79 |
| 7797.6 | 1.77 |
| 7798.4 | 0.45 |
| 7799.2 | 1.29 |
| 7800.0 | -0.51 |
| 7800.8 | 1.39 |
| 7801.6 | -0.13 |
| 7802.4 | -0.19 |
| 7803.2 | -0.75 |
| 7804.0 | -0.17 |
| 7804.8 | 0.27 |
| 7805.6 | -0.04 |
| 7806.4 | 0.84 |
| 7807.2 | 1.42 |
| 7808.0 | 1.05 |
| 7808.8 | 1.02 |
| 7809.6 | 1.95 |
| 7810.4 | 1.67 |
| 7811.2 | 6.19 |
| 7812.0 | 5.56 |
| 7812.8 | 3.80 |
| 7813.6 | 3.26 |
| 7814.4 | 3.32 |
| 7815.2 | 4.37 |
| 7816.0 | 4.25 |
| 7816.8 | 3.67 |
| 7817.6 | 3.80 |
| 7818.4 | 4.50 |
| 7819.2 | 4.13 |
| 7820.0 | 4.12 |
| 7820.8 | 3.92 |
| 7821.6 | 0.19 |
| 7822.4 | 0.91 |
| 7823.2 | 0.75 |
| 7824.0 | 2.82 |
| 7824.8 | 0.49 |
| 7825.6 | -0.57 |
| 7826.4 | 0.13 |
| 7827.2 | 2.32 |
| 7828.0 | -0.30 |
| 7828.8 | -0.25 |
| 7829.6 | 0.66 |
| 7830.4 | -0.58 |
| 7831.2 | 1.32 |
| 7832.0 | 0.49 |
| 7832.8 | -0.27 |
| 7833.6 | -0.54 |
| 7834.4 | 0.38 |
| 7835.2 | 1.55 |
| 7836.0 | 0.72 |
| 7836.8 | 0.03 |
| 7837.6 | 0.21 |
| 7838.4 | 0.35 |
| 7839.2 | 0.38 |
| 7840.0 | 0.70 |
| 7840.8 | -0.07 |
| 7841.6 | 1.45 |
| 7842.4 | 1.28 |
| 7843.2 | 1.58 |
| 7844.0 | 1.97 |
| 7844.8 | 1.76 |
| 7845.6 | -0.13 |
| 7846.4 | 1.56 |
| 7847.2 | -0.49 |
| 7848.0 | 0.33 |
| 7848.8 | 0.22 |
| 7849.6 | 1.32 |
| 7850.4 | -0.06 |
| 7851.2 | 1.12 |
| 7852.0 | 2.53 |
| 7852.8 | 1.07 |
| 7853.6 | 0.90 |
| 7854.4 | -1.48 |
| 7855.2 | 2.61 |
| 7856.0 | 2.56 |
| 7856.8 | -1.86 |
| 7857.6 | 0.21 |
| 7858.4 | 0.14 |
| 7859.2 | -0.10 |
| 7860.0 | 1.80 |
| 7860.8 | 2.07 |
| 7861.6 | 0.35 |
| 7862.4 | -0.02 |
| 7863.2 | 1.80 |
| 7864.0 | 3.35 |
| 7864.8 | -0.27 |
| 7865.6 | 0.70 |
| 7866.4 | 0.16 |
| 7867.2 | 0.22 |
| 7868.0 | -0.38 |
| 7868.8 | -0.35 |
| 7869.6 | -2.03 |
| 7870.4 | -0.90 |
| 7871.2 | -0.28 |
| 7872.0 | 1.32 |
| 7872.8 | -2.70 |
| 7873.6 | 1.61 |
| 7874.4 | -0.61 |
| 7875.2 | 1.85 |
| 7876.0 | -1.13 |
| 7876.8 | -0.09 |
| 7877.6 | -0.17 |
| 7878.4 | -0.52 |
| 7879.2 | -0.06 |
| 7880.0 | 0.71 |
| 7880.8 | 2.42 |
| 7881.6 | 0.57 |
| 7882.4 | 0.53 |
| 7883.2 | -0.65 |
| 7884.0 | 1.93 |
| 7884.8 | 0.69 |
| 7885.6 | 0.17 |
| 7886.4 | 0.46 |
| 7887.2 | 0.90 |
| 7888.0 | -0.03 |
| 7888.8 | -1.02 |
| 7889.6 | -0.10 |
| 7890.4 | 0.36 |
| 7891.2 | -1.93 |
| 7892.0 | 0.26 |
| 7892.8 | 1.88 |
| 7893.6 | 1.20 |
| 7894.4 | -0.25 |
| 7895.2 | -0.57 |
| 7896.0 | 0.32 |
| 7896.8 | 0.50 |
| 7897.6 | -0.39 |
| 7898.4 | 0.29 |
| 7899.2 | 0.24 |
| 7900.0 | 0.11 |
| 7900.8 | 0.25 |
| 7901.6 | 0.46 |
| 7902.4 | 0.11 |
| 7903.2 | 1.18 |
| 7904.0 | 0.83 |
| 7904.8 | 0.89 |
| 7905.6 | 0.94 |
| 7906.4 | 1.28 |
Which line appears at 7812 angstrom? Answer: [O II]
